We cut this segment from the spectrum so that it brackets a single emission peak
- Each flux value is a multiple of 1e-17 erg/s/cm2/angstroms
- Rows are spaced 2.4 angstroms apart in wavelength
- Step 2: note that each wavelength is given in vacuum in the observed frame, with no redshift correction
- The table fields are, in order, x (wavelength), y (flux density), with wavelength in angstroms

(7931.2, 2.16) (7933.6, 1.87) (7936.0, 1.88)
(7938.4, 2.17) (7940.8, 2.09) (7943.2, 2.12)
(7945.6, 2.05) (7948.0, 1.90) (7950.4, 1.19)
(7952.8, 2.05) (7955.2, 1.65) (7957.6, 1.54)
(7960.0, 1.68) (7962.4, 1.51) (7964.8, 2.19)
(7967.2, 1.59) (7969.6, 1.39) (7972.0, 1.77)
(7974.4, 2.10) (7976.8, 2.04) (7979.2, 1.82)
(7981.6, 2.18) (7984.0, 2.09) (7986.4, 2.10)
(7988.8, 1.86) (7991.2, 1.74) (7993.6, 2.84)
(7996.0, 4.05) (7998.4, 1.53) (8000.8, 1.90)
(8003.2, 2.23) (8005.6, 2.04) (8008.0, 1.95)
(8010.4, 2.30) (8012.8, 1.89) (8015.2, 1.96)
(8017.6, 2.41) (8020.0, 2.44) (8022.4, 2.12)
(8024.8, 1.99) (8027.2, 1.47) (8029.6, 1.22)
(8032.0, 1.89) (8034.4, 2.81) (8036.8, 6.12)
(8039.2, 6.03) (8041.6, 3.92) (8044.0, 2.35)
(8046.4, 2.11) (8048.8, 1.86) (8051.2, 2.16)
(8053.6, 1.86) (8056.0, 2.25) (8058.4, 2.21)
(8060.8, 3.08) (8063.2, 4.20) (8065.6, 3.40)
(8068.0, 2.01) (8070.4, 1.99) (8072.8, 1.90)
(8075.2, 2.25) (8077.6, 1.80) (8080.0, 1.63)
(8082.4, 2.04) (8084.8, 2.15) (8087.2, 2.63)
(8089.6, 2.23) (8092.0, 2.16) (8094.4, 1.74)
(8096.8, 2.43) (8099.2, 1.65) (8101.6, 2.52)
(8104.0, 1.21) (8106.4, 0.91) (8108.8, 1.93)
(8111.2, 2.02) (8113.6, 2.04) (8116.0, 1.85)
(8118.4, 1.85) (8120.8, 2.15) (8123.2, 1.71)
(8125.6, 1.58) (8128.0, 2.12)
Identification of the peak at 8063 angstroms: [N II]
